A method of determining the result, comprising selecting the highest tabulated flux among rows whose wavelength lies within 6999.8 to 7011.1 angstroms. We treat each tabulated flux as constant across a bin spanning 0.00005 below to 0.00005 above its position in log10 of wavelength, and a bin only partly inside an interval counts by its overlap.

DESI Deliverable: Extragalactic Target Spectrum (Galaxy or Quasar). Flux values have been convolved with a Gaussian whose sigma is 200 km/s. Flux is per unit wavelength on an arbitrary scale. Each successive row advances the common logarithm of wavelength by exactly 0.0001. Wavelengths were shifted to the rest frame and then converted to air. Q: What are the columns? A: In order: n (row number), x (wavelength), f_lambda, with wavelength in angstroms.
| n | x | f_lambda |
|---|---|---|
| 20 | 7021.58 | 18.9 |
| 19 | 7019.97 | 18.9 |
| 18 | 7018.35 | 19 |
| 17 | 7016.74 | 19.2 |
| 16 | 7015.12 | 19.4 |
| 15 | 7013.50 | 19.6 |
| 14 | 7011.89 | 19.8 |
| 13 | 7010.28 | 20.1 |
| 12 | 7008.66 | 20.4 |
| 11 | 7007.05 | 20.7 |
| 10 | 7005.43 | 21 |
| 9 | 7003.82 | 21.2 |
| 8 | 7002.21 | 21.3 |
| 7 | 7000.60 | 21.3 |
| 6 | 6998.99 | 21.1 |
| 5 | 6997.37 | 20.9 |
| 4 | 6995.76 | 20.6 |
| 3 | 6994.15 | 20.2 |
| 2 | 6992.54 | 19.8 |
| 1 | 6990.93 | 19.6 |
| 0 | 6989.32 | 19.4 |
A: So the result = 21.3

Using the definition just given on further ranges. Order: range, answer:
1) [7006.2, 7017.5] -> 20.7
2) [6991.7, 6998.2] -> 20.9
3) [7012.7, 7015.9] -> 19.6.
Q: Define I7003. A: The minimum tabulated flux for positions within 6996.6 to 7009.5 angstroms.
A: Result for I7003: 20.4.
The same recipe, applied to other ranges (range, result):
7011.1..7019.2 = 19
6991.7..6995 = 19.8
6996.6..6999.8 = 20.9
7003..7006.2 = 21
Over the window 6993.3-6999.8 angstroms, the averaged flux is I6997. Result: 20.7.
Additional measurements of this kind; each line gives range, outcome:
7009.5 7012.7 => 20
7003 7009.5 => 20.8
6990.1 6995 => 19.9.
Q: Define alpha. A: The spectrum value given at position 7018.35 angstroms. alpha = 19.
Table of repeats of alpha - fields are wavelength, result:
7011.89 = 19.8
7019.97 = 18.9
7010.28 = 20.1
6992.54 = 19.8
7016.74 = 19.2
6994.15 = 20.2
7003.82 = 21.2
